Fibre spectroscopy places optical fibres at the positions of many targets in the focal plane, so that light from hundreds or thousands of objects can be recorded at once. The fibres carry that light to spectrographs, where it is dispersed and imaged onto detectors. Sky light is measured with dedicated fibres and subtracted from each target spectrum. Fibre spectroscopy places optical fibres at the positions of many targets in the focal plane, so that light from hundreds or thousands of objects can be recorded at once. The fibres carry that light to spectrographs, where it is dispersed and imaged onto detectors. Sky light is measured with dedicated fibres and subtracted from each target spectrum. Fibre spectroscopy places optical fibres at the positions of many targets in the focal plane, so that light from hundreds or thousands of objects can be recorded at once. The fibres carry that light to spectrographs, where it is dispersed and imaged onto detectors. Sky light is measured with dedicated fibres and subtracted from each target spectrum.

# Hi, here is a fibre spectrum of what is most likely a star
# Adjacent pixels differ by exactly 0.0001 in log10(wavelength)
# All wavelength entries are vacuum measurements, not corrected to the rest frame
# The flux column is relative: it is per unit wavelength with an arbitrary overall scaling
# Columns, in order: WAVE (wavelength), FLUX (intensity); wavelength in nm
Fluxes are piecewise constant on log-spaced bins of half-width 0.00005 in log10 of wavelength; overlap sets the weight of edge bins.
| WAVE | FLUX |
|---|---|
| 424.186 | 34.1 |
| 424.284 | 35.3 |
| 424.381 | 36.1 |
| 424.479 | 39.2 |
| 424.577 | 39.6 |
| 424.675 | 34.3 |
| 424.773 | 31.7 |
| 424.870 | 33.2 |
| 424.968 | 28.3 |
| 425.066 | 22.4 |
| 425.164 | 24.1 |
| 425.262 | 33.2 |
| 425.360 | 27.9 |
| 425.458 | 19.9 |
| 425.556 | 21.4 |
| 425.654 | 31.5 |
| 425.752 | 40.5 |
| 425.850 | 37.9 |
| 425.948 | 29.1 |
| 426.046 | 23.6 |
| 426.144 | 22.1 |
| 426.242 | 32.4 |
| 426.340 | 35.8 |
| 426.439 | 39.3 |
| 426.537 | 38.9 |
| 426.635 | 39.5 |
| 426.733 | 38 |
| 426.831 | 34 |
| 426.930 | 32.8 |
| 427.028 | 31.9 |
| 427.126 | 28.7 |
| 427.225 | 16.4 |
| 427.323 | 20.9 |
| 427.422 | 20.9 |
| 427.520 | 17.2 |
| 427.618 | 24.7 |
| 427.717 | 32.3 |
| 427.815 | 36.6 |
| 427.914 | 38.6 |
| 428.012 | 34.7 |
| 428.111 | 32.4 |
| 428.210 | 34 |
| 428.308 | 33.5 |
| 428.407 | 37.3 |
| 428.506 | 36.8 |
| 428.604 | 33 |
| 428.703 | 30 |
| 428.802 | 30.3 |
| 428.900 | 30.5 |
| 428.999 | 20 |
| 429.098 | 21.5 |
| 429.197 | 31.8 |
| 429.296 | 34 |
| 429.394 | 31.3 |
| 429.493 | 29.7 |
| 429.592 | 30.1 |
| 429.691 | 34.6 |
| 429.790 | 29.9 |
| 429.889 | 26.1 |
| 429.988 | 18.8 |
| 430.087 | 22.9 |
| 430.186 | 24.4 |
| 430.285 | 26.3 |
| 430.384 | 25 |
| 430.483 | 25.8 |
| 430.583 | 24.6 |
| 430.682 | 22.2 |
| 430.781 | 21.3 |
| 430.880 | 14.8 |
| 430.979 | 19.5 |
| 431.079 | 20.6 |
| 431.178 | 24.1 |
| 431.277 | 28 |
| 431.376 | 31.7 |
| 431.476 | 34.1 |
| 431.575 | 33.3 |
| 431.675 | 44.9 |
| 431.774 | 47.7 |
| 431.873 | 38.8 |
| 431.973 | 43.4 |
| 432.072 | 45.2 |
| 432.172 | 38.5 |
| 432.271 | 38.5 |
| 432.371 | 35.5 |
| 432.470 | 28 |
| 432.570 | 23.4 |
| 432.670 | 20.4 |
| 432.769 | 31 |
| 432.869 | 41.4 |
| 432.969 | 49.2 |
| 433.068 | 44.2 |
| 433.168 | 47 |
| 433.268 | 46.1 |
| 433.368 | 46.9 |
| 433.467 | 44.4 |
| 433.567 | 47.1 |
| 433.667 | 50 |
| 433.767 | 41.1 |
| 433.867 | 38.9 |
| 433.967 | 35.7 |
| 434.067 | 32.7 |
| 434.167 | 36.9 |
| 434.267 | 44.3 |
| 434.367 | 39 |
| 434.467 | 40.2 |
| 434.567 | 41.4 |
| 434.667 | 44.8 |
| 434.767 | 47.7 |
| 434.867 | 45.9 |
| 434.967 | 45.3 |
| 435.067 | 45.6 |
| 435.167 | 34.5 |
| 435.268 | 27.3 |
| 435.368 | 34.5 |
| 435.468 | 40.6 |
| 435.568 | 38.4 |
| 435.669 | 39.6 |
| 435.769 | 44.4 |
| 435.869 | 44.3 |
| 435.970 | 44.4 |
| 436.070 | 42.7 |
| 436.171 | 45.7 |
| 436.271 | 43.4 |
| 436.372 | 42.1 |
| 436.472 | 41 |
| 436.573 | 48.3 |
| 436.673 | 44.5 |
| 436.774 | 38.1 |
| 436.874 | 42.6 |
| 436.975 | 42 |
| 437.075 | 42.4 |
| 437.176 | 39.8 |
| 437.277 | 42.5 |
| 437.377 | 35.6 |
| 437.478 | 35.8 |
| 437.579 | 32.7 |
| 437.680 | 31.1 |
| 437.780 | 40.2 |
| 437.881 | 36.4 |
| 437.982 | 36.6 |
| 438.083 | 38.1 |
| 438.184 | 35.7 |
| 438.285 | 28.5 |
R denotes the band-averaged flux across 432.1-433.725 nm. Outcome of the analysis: 39.6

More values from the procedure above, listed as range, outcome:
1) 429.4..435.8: 35.3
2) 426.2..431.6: 29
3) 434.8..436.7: 41.7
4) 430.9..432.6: 33.6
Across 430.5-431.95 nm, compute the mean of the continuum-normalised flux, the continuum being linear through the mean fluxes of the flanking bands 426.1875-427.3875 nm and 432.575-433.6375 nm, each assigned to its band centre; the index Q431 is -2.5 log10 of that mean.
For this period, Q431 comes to 0.31 mag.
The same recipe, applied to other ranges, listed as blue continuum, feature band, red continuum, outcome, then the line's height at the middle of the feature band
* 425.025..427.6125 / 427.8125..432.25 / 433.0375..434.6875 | 0.166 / 35.6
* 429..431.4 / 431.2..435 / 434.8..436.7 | -0.169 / 34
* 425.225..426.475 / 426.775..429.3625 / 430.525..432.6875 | 0.024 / 30.5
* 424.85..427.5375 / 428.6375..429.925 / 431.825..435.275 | 0.160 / 33.9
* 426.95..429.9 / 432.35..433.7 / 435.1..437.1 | -0.084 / 36.5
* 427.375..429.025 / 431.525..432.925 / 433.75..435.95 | 0.000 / 36.5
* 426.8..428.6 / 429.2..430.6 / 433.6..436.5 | 0.208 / 33.5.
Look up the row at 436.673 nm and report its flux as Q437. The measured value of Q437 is 44.5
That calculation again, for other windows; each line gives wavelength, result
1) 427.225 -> 16.4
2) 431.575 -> 33.3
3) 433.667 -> 50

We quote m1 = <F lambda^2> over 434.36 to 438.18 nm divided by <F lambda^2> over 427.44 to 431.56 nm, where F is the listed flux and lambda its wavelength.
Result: 1.48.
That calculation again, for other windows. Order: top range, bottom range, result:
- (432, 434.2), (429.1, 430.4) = 1.43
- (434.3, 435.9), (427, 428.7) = 1.41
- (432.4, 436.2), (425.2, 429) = 1.35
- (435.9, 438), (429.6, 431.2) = 1.74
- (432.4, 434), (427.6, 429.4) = 1.27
